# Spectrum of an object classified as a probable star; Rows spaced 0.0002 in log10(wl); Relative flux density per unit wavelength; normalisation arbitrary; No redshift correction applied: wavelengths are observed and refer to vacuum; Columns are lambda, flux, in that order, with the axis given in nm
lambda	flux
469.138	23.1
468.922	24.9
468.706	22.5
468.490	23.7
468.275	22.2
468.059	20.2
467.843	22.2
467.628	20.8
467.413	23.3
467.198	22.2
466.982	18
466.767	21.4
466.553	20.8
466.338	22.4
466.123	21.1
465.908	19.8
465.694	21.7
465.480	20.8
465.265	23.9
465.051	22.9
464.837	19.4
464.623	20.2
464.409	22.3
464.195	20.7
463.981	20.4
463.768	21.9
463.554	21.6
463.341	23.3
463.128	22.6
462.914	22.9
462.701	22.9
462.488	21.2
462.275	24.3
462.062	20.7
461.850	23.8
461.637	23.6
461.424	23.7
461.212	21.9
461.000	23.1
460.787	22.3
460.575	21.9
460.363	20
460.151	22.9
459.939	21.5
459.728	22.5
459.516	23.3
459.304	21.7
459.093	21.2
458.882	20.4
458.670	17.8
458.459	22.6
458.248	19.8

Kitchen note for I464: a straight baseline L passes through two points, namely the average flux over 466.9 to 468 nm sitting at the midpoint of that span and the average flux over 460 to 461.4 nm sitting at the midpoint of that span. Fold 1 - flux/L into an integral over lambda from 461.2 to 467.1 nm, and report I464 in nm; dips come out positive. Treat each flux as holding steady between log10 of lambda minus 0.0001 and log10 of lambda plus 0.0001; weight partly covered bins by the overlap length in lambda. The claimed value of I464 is -0.022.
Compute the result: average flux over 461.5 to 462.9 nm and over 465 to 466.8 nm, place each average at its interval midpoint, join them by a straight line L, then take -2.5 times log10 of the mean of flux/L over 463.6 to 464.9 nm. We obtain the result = 0.06 mag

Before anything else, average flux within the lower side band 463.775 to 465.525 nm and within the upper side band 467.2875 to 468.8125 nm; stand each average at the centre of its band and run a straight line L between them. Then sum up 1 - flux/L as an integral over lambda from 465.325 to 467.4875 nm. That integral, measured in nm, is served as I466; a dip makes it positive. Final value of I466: 0.06 nm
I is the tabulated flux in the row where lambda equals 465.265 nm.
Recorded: 23.9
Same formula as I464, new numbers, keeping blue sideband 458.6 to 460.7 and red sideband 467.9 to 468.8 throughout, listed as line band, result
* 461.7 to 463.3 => -0.08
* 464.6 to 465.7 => 0.02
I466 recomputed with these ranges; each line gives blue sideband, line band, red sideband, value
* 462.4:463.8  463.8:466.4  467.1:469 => 0.13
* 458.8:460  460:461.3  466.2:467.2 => -0.02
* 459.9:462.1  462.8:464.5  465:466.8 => 0.00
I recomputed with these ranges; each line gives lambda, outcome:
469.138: 23.1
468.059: 20.2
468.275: 22.2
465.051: 22.9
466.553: 20.8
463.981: 20.4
